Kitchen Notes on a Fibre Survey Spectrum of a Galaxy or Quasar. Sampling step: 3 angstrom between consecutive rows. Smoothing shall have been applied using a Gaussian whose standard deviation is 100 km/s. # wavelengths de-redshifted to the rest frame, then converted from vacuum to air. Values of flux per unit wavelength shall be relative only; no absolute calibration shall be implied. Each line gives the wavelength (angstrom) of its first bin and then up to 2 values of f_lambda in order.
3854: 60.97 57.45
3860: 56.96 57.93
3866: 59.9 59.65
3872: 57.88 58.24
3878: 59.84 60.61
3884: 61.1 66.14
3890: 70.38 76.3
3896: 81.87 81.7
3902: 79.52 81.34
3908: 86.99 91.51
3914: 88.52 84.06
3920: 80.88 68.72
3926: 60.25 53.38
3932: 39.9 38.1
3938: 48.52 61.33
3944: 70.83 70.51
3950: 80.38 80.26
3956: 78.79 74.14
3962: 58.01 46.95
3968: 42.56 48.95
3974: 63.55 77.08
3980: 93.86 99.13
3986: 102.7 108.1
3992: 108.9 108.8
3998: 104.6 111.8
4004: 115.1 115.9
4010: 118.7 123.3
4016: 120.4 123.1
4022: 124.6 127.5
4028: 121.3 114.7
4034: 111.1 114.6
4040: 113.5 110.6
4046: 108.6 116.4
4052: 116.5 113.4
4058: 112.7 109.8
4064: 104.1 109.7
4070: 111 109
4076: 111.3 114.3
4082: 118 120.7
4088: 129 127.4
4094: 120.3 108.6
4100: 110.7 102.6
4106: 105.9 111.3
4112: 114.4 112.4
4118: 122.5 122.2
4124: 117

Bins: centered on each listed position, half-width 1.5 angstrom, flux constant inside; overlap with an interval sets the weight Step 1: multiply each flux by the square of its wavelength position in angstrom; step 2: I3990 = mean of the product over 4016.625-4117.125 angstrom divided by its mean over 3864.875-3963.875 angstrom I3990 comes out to 1.8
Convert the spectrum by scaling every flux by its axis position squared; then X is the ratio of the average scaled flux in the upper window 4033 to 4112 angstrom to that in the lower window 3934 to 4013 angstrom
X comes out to 1.43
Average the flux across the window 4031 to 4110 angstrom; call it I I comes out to 113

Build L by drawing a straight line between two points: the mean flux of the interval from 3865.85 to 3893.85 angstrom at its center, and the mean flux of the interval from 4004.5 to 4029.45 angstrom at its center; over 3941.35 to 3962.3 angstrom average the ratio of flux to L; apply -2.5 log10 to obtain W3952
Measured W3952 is 0.26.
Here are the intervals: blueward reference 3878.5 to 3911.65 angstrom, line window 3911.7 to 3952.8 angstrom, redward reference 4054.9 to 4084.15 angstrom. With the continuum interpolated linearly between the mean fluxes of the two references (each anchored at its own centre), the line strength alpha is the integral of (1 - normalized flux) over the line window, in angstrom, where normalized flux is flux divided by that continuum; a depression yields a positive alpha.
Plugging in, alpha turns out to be 8.3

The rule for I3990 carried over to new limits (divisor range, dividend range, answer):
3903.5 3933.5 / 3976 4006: 1.46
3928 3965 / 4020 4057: 1.95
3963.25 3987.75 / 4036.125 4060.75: 1.63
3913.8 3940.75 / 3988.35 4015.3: 1.92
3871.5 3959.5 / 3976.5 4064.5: 1.69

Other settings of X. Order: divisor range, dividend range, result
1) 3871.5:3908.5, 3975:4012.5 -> 1.57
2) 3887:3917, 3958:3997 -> 1.02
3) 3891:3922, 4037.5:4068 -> 1.45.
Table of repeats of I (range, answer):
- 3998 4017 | 116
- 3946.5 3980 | 66.7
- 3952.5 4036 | 97.6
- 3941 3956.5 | 74.5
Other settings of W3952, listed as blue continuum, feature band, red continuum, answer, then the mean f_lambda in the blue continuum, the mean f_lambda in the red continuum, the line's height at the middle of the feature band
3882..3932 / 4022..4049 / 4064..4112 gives -0.135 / 74.6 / 114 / 102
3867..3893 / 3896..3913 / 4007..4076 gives -0.191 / 62.5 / 115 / 70.5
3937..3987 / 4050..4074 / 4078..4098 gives -0.011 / 70.3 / 120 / 110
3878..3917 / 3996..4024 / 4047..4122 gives -0.183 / 76.8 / 114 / 99.2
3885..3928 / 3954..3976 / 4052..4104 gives 0.442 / 77.9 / 114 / 90.2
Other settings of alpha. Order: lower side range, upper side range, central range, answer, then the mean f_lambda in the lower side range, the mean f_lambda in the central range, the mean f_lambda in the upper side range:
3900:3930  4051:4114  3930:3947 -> 6.1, 78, 53.4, 113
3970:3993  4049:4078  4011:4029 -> -4.4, 88.2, 123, 111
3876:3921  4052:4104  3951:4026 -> 1.0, 76.5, 94.8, 114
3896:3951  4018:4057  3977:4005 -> -1.8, 70.6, 104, 116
